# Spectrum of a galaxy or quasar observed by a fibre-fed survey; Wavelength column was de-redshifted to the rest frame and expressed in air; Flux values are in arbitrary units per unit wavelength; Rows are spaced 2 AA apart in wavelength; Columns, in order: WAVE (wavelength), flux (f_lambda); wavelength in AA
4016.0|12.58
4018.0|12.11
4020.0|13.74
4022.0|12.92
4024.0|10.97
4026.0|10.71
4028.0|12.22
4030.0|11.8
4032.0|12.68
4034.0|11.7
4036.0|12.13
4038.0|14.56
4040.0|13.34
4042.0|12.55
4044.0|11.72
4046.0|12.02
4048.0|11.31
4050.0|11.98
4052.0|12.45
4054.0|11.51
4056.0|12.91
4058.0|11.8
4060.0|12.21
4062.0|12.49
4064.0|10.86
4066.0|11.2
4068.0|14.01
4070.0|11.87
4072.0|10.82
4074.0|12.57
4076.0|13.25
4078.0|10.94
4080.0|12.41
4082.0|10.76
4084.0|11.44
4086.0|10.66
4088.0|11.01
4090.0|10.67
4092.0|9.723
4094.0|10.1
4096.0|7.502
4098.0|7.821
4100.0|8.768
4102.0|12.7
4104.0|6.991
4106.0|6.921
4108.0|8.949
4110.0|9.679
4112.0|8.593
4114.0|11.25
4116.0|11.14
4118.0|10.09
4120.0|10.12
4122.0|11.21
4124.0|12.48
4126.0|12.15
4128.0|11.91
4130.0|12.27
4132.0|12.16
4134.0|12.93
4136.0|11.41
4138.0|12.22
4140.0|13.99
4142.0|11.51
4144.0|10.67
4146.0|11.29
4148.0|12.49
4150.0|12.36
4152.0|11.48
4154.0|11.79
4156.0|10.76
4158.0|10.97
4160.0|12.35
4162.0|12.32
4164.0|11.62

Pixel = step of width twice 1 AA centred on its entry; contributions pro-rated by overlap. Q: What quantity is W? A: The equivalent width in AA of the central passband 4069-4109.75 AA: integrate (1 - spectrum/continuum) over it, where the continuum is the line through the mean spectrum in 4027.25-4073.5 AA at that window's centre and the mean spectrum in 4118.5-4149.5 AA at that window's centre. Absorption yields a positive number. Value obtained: 5.99 AA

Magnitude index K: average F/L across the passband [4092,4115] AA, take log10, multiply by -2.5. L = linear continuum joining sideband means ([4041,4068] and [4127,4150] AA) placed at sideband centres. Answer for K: 0.31 mag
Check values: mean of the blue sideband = 12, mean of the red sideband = 12.1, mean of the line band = 9.06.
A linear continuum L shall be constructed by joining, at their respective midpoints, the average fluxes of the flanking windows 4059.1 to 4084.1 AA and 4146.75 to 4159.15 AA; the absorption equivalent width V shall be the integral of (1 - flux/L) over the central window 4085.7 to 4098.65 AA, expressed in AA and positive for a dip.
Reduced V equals 2.4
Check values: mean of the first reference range 11.9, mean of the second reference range 11.6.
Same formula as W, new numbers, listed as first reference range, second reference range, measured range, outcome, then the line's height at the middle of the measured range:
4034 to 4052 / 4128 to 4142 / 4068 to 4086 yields 0.8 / 12.4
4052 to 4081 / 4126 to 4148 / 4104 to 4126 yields 3.8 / 12.1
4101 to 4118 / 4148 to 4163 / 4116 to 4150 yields -3.6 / 10.7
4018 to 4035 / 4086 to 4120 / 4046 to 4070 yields -2.2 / 11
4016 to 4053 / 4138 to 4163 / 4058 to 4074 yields 0.3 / 12.2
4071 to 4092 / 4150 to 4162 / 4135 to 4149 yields -0.4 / 11.6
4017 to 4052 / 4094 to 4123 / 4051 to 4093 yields -3.3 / 10.8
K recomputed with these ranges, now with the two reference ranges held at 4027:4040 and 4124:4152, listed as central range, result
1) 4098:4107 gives 0.369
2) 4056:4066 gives 0.051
